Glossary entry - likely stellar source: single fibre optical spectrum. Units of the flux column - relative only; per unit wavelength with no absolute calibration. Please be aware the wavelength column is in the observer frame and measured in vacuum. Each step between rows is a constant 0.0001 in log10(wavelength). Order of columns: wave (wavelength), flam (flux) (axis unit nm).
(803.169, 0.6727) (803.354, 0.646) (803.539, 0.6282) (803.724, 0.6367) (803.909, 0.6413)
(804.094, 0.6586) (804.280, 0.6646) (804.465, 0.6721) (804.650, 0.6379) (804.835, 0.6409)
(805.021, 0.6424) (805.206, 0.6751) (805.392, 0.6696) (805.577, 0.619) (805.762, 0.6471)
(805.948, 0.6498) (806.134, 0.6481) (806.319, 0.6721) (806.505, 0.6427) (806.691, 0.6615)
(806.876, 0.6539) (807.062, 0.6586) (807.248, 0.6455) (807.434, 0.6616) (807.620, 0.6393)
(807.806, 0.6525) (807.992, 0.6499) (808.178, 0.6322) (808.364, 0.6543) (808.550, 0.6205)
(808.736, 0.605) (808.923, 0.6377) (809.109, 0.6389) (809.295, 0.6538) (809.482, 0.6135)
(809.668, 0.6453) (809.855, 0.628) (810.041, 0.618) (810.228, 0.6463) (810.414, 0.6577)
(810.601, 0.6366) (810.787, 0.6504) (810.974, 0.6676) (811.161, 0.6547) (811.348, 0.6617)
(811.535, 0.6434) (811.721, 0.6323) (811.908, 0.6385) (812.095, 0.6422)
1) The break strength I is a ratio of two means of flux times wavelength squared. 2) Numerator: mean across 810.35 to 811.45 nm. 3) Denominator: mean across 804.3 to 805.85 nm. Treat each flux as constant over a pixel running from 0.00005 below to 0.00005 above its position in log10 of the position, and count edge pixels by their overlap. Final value 1.0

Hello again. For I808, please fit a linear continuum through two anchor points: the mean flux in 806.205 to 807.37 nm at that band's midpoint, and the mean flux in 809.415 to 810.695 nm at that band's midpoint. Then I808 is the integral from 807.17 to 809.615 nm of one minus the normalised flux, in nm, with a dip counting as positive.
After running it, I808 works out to 0.03 nm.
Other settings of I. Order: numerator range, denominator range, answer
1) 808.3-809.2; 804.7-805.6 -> 0.98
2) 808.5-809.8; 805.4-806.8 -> 0.98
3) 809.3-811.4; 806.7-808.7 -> 1.00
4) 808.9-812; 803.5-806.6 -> 1.00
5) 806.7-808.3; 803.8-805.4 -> 1.00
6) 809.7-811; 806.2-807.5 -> 0.99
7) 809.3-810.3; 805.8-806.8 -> 0.97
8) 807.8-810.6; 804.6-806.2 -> 0.99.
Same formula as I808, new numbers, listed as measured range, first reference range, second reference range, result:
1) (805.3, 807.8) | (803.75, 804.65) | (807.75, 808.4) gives -0.006 nm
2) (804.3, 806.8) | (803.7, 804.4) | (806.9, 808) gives -0.003 nm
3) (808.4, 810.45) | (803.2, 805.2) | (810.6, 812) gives 0.051 nm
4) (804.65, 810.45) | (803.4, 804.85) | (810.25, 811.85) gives 0.043 nm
